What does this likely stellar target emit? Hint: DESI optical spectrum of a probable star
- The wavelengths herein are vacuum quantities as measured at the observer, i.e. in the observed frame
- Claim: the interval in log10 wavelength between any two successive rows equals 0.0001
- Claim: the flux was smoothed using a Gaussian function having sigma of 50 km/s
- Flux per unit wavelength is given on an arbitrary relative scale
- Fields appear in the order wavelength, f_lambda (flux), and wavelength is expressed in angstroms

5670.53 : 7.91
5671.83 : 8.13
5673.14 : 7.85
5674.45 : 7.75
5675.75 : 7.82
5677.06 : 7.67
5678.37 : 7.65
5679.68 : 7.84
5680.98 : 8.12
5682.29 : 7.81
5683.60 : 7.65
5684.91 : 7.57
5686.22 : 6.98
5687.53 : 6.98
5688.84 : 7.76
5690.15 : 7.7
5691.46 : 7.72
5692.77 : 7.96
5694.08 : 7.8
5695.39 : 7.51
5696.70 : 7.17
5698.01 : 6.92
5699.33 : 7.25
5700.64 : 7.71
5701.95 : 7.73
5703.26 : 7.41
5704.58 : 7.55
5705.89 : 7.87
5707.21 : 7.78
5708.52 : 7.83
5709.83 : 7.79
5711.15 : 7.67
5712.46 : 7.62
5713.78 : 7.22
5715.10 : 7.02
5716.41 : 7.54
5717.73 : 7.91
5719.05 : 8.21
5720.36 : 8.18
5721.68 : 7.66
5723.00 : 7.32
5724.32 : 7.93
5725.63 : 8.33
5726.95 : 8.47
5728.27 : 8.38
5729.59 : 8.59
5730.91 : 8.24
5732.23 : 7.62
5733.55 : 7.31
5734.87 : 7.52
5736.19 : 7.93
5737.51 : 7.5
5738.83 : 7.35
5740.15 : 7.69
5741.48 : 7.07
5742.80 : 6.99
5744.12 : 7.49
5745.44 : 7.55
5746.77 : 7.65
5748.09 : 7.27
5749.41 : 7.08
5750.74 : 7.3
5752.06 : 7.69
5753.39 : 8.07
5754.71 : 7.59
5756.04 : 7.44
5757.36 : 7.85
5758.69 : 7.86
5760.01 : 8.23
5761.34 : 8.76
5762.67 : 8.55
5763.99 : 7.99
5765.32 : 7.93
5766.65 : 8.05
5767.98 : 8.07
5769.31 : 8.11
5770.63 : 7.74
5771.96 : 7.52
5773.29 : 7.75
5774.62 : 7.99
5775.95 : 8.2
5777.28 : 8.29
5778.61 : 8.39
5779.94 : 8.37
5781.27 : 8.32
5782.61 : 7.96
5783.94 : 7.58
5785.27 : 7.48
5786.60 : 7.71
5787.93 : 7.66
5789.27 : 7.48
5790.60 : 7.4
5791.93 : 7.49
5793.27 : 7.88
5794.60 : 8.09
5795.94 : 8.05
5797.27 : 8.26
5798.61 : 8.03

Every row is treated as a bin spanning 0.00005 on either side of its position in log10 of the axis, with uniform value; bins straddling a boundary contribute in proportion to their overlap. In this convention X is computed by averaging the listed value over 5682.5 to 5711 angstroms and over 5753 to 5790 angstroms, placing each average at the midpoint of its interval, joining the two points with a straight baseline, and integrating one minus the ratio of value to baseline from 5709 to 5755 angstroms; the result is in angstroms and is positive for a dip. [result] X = 0.40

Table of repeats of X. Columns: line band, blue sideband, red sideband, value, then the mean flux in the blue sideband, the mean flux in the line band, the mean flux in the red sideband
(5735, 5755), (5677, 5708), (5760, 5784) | 1.13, 7.59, 7.48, 8.1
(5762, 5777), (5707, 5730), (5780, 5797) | -0.37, 7.85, 8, 7.79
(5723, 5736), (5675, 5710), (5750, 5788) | -0.38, 7.61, 8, 7.95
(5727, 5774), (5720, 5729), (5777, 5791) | 1.13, 8.04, 7.77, 7.87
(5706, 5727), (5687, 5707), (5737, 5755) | -0.72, 7.54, 7.76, 7.45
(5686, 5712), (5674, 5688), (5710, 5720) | 0.21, 7.63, 7.57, 7.62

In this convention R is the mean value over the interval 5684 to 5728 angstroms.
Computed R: 7.65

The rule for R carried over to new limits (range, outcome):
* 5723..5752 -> 7.67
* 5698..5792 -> 7.77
